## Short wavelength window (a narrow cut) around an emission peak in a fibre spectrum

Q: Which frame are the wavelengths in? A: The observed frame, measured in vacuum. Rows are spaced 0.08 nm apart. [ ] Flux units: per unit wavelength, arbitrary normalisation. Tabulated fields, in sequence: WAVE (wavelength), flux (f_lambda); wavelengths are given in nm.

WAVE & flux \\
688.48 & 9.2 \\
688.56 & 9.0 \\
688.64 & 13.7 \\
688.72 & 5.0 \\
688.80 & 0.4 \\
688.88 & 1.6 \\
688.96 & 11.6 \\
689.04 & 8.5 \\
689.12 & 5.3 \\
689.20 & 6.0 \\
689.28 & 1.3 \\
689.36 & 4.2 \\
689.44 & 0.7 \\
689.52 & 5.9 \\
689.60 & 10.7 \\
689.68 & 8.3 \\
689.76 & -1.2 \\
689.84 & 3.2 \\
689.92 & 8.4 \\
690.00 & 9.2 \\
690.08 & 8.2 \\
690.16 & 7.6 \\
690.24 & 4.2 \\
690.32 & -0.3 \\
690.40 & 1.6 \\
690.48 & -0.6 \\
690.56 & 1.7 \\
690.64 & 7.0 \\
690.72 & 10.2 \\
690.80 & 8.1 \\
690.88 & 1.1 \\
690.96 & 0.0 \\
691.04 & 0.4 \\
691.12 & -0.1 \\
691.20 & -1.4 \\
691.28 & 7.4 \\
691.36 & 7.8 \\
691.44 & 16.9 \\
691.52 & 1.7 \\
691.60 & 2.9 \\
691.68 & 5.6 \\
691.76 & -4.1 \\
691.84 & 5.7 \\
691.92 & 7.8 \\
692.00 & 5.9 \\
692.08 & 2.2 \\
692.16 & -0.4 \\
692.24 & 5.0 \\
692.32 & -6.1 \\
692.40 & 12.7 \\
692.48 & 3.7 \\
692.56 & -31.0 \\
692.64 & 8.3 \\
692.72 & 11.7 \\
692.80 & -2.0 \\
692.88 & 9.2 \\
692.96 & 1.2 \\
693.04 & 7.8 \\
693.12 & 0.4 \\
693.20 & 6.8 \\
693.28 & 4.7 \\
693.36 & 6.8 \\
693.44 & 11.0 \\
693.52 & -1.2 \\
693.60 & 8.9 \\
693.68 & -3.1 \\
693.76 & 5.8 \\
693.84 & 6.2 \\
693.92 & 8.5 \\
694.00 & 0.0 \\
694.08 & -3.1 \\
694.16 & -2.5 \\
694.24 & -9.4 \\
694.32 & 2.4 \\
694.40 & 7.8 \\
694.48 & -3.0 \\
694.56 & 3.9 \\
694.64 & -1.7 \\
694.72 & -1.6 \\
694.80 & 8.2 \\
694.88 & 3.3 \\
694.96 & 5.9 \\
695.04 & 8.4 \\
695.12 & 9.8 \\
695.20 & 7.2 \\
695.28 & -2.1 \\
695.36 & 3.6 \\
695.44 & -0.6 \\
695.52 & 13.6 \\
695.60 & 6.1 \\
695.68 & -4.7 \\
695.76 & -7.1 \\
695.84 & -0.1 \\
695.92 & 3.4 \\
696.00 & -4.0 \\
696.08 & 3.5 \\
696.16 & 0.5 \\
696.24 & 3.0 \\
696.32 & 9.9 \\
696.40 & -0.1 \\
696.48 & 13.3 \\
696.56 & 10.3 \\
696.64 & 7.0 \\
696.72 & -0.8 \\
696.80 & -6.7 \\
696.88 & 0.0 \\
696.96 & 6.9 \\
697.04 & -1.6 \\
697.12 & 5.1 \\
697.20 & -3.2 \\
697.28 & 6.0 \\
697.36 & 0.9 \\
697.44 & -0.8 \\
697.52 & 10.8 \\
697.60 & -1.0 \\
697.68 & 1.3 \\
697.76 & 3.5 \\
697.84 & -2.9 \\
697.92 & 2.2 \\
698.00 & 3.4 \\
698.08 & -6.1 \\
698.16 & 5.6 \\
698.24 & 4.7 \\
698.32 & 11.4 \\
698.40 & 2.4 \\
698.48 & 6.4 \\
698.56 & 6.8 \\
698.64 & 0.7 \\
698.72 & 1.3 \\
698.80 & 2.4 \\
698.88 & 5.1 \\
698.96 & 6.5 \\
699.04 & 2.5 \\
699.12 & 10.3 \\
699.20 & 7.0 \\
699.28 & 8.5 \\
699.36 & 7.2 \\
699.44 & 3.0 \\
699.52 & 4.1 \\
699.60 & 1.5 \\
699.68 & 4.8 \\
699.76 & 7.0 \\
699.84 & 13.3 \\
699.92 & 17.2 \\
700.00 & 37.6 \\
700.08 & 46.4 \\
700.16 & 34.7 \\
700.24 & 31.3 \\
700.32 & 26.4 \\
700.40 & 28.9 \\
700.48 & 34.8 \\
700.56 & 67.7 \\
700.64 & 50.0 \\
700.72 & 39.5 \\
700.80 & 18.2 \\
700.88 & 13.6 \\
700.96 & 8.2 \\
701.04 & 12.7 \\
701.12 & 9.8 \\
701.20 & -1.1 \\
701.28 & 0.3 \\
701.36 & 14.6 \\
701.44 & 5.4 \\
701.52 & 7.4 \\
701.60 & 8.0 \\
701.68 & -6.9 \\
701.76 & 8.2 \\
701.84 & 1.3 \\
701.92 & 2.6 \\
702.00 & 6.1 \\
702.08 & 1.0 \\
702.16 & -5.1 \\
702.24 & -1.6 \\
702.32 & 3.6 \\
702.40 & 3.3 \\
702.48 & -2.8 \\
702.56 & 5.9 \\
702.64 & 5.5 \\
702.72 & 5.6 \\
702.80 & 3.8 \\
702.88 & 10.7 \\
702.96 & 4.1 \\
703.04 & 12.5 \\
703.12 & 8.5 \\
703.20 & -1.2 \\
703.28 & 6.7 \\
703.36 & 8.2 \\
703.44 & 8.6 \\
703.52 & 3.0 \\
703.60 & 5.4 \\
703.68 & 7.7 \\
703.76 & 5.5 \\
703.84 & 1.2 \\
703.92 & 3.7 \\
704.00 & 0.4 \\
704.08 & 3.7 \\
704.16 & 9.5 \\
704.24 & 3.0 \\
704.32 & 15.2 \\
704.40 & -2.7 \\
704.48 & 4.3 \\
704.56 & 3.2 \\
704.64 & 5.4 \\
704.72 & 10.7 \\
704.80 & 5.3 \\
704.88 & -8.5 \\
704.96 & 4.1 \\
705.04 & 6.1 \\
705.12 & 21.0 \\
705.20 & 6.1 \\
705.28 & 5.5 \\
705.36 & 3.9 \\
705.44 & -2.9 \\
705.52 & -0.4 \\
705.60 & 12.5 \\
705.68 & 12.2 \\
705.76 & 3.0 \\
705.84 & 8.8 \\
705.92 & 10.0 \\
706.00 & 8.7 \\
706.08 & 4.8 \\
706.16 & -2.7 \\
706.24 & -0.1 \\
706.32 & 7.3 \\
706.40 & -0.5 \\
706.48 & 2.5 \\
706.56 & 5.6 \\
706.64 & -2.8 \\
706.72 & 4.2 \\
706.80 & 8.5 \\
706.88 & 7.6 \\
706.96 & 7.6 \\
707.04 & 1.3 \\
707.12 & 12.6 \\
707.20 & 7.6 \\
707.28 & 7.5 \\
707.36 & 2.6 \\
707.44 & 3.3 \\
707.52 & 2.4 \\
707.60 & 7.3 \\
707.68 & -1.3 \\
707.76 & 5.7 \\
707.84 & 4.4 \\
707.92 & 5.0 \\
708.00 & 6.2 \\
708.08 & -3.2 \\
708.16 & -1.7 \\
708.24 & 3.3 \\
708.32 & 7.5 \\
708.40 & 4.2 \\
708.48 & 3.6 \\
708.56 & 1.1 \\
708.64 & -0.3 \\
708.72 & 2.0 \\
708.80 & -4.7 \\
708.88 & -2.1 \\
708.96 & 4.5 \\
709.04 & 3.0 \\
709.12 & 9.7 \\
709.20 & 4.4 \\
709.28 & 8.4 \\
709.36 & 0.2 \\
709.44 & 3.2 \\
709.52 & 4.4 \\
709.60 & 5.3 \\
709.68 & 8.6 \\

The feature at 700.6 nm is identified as [O II]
